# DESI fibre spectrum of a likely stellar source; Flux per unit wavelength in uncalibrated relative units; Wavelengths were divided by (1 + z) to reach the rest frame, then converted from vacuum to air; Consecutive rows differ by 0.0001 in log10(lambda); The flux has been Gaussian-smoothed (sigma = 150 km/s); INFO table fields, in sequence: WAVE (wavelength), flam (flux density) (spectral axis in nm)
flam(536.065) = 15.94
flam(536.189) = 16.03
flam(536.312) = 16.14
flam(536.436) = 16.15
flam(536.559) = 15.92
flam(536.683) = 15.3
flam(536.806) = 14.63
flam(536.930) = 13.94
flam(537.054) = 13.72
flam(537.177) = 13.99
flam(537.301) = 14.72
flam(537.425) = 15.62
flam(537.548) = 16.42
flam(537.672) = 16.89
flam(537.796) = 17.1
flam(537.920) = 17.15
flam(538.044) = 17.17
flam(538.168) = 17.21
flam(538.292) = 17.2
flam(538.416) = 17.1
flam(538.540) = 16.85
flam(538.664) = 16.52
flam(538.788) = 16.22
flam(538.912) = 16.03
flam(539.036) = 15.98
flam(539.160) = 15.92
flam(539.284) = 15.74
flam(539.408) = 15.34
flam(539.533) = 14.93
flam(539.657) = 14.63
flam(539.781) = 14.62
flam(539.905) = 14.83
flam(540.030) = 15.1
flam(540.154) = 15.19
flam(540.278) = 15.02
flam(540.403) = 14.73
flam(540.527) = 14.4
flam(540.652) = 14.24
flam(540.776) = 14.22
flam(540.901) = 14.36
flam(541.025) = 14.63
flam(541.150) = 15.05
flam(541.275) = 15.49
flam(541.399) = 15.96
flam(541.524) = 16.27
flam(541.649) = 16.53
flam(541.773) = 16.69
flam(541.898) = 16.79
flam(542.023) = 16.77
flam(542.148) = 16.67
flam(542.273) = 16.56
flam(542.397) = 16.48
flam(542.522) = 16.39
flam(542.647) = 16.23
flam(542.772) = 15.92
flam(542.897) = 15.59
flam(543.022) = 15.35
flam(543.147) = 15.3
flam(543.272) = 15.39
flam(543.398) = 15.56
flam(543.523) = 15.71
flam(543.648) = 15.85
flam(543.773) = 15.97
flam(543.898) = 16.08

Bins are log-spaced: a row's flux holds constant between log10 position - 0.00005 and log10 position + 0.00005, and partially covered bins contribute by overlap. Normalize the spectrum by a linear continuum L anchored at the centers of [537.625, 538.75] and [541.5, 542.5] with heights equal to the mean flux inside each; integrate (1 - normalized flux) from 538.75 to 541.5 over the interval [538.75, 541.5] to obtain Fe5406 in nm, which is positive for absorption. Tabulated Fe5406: 0.274 nm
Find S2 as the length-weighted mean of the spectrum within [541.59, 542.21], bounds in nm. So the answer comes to 16.7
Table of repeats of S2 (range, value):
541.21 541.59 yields 15.9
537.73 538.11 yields 17.1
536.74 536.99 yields 14.3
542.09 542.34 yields 16.7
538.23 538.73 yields 16.9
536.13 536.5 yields 16.1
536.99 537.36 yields 14.1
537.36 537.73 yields 16.3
